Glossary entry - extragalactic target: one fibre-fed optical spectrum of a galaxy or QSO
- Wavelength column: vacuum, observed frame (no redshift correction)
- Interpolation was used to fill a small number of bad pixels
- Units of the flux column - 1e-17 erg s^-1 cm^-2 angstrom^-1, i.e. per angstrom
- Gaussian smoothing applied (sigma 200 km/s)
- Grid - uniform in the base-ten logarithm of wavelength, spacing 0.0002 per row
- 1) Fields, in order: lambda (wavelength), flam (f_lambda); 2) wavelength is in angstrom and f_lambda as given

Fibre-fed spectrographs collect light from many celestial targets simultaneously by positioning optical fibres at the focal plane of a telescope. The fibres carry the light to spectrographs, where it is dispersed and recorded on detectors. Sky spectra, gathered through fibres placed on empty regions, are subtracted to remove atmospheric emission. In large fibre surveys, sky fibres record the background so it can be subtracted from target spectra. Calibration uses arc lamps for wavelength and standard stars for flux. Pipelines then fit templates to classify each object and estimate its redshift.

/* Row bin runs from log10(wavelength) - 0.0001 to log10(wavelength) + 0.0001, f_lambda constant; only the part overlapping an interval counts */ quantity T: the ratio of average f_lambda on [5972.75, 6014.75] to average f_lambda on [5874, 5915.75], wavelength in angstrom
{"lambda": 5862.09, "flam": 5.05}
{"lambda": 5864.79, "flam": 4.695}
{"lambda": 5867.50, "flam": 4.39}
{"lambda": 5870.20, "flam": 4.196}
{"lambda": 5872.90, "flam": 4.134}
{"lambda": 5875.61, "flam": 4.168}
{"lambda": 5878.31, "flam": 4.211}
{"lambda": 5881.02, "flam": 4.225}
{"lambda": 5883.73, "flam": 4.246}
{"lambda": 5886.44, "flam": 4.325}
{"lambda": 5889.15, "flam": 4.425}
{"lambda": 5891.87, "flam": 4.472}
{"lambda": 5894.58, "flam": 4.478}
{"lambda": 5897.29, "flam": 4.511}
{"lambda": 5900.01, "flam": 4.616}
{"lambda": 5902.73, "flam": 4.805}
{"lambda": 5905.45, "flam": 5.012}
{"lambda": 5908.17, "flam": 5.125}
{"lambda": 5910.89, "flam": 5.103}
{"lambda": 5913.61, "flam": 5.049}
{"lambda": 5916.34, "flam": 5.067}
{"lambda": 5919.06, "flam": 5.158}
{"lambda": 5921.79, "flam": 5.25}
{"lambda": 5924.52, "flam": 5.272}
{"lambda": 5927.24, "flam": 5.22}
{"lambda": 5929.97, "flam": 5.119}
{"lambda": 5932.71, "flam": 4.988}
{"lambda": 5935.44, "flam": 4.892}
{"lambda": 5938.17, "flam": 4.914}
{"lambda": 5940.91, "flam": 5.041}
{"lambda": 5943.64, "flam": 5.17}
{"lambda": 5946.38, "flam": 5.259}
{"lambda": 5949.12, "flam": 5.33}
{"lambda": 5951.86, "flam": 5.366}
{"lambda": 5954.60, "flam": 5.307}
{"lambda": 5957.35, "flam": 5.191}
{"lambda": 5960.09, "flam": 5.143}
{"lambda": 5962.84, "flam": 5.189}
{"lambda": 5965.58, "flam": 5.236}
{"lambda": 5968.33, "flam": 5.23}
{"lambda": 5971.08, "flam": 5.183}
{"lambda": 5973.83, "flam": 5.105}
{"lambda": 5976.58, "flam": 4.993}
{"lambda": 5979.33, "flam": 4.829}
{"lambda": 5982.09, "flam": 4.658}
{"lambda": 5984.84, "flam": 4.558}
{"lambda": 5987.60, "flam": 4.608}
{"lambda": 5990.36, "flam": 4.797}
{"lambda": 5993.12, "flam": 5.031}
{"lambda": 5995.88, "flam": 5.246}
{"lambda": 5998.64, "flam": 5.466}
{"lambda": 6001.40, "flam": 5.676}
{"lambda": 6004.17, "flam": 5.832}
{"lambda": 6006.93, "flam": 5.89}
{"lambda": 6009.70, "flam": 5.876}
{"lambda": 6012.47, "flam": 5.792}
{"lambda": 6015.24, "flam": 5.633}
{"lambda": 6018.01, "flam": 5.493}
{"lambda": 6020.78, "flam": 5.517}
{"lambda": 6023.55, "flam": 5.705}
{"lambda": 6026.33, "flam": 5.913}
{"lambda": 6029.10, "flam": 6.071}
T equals 1.1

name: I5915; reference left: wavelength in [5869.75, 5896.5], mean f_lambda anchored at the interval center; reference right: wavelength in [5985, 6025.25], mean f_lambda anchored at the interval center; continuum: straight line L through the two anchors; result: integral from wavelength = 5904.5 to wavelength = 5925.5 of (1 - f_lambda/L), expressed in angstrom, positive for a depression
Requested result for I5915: -2.4 angstrom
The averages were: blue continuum 4.3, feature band 5.13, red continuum 5.44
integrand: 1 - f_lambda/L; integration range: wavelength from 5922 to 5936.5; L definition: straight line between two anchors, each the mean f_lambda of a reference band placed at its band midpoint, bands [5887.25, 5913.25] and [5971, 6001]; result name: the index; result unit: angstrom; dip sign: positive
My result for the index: -0.9 angstrom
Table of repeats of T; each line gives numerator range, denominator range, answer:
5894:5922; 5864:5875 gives 1.14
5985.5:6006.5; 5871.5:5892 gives 1.23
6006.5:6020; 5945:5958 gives 1.08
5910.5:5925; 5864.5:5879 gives 1.20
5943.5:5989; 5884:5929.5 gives 1.04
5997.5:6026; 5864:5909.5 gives 1.27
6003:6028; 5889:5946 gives 1.16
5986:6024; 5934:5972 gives 1.05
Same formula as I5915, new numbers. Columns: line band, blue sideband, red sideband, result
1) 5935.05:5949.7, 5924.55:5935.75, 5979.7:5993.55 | -0.26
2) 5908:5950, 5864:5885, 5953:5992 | -3.98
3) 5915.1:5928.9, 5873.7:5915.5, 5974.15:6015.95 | -1.24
